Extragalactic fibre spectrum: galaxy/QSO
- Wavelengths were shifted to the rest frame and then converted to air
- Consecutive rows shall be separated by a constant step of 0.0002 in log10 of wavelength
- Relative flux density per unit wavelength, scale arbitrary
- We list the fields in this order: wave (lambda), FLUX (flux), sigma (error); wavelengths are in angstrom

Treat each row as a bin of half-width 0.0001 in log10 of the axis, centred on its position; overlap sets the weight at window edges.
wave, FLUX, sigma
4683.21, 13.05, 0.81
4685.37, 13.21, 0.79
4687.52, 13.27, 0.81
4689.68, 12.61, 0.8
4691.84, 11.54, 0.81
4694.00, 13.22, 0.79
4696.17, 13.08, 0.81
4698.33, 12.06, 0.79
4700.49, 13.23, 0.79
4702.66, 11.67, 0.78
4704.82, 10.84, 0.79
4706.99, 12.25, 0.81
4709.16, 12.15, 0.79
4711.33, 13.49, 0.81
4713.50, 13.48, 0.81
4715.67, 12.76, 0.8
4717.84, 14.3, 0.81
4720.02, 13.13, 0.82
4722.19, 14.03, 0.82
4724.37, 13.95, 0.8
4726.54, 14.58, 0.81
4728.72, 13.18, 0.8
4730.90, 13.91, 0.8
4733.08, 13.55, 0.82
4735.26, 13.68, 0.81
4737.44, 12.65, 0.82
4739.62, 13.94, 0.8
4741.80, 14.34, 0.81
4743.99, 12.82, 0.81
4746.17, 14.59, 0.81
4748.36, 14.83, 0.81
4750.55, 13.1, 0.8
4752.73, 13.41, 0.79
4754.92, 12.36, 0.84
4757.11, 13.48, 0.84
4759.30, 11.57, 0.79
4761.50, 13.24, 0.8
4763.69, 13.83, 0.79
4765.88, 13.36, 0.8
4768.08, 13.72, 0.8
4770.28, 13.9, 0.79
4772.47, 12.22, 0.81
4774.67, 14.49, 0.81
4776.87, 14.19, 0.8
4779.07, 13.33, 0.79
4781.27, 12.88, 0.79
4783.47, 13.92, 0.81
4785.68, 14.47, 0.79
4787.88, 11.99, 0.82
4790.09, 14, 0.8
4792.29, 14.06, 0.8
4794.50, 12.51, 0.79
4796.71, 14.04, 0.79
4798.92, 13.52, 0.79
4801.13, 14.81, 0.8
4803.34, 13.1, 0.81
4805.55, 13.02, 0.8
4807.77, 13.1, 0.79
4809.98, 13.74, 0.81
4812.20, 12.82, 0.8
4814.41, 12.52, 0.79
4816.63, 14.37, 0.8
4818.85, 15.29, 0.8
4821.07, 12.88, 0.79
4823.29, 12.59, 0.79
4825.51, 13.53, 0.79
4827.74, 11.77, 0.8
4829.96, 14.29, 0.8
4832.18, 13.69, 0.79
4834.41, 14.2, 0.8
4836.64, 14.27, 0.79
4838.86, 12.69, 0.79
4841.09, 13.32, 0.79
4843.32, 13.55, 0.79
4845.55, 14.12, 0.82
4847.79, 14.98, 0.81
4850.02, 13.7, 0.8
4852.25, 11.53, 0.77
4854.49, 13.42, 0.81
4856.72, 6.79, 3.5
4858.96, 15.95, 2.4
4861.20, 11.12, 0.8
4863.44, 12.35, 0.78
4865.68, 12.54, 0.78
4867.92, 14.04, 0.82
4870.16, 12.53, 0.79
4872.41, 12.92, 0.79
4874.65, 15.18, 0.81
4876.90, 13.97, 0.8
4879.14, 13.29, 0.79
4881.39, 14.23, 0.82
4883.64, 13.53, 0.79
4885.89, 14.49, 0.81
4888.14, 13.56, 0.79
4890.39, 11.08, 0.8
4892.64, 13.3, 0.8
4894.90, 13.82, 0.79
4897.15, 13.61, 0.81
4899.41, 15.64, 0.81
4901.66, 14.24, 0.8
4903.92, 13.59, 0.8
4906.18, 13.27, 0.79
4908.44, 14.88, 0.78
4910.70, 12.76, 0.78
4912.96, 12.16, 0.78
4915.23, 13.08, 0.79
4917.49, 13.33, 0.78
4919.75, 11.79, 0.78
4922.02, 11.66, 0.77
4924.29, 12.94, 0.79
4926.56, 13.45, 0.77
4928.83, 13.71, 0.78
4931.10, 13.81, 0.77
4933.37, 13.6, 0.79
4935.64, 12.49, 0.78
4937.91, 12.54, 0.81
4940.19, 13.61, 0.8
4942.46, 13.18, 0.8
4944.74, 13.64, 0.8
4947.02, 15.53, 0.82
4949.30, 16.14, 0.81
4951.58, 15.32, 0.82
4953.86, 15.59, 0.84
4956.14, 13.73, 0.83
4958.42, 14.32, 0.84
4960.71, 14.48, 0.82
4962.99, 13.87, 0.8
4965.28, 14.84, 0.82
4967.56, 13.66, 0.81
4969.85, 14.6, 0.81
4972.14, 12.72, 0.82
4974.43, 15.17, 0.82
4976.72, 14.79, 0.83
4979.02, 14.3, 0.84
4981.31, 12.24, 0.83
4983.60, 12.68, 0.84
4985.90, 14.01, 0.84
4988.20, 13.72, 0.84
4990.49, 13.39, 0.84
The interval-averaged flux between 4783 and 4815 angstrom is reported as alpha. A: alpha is 13.4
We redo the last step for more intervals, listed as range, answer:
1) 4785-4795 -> 13.4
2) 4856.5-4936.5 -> 13.3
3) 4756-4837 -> 13.5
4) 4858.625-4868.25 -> 12.9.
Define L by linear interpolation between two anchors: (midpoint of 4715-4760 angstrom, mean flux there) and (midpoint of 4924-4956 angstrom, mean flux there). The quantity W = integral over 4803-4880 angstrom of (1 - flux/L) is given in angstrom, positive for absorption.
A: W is 3.04 angstrom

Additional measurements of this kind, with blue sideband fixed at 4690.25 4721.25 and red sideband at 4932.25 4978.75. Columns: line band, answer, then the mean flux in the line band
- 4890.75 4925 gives 1.50 angstrom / 13.3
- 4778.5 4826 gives -0.80 angstrom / 13.5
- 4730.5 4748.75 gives -1.27 angstrom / 13.8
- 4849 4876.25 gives 1.87 angstrom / 12.7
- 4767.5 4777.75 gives -0.49 angstrom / 13.7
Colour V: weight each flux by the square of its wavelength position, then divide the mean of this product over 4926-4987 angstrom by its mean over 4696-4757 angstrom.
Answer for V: 1.2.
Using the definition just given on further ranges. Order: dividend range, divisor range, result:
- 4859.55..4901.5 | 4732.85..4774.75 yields 1.06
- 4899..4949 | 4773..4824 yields 1.04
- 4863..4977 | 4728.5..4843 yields 1.07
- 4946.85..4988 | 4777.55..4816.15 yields 1.14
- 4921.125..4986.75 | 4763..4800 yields 1.10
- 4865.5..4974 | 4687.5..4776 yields 1.12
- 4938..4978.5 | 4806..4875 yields 1.14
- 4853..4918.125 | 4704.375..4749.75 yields 1.05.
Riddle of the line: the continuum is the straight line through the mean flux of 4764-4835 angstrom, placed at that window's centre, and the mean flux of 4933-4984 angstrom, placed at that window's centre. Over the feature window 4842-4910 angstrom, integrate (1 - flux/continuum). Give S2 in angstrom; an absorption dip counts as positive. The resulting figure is 2.0 angstrom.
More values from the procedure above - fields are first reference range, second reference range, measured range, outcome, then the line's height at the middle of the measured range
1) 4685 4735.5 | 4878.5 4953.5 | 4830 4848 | -0.60 angstrom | 13.4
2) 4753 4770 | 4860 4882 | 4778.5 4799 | -0.51 angstrom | 13.1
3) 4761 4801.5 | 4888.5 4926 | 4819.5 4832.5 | 0.28 angstrom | 13.5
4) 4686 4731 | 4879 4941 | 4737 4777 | -1.27 angstrom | 13.1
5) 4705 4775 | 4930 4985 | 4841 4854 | 0.16 angstrom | 13.7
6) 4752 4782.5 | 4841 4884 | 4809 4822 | -0.39 angstrom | 13.2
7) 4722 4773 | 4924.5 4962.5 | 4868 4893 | 0.69 angstrom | 13.9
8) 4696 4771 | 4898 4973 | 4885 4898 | 0.36 angstrom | 13.7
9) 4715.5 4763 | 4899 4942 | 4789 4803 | -0.35 angstrom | 13.4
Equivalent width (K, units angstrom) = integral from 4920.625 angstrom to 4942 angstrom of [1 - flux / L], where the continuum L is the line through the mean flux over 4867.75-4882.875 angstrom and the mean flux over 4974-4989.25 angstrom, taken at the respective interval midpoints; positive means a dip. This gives 1.0 angstrom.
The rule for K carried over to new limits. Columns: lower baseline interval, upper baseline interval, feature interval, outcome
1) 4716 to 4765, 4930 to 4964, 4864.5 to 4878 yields 0.4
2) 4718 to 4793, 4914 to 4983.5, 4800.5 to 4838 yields 0.3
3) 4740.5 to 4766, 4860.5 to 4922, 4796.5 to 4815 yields 0.0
